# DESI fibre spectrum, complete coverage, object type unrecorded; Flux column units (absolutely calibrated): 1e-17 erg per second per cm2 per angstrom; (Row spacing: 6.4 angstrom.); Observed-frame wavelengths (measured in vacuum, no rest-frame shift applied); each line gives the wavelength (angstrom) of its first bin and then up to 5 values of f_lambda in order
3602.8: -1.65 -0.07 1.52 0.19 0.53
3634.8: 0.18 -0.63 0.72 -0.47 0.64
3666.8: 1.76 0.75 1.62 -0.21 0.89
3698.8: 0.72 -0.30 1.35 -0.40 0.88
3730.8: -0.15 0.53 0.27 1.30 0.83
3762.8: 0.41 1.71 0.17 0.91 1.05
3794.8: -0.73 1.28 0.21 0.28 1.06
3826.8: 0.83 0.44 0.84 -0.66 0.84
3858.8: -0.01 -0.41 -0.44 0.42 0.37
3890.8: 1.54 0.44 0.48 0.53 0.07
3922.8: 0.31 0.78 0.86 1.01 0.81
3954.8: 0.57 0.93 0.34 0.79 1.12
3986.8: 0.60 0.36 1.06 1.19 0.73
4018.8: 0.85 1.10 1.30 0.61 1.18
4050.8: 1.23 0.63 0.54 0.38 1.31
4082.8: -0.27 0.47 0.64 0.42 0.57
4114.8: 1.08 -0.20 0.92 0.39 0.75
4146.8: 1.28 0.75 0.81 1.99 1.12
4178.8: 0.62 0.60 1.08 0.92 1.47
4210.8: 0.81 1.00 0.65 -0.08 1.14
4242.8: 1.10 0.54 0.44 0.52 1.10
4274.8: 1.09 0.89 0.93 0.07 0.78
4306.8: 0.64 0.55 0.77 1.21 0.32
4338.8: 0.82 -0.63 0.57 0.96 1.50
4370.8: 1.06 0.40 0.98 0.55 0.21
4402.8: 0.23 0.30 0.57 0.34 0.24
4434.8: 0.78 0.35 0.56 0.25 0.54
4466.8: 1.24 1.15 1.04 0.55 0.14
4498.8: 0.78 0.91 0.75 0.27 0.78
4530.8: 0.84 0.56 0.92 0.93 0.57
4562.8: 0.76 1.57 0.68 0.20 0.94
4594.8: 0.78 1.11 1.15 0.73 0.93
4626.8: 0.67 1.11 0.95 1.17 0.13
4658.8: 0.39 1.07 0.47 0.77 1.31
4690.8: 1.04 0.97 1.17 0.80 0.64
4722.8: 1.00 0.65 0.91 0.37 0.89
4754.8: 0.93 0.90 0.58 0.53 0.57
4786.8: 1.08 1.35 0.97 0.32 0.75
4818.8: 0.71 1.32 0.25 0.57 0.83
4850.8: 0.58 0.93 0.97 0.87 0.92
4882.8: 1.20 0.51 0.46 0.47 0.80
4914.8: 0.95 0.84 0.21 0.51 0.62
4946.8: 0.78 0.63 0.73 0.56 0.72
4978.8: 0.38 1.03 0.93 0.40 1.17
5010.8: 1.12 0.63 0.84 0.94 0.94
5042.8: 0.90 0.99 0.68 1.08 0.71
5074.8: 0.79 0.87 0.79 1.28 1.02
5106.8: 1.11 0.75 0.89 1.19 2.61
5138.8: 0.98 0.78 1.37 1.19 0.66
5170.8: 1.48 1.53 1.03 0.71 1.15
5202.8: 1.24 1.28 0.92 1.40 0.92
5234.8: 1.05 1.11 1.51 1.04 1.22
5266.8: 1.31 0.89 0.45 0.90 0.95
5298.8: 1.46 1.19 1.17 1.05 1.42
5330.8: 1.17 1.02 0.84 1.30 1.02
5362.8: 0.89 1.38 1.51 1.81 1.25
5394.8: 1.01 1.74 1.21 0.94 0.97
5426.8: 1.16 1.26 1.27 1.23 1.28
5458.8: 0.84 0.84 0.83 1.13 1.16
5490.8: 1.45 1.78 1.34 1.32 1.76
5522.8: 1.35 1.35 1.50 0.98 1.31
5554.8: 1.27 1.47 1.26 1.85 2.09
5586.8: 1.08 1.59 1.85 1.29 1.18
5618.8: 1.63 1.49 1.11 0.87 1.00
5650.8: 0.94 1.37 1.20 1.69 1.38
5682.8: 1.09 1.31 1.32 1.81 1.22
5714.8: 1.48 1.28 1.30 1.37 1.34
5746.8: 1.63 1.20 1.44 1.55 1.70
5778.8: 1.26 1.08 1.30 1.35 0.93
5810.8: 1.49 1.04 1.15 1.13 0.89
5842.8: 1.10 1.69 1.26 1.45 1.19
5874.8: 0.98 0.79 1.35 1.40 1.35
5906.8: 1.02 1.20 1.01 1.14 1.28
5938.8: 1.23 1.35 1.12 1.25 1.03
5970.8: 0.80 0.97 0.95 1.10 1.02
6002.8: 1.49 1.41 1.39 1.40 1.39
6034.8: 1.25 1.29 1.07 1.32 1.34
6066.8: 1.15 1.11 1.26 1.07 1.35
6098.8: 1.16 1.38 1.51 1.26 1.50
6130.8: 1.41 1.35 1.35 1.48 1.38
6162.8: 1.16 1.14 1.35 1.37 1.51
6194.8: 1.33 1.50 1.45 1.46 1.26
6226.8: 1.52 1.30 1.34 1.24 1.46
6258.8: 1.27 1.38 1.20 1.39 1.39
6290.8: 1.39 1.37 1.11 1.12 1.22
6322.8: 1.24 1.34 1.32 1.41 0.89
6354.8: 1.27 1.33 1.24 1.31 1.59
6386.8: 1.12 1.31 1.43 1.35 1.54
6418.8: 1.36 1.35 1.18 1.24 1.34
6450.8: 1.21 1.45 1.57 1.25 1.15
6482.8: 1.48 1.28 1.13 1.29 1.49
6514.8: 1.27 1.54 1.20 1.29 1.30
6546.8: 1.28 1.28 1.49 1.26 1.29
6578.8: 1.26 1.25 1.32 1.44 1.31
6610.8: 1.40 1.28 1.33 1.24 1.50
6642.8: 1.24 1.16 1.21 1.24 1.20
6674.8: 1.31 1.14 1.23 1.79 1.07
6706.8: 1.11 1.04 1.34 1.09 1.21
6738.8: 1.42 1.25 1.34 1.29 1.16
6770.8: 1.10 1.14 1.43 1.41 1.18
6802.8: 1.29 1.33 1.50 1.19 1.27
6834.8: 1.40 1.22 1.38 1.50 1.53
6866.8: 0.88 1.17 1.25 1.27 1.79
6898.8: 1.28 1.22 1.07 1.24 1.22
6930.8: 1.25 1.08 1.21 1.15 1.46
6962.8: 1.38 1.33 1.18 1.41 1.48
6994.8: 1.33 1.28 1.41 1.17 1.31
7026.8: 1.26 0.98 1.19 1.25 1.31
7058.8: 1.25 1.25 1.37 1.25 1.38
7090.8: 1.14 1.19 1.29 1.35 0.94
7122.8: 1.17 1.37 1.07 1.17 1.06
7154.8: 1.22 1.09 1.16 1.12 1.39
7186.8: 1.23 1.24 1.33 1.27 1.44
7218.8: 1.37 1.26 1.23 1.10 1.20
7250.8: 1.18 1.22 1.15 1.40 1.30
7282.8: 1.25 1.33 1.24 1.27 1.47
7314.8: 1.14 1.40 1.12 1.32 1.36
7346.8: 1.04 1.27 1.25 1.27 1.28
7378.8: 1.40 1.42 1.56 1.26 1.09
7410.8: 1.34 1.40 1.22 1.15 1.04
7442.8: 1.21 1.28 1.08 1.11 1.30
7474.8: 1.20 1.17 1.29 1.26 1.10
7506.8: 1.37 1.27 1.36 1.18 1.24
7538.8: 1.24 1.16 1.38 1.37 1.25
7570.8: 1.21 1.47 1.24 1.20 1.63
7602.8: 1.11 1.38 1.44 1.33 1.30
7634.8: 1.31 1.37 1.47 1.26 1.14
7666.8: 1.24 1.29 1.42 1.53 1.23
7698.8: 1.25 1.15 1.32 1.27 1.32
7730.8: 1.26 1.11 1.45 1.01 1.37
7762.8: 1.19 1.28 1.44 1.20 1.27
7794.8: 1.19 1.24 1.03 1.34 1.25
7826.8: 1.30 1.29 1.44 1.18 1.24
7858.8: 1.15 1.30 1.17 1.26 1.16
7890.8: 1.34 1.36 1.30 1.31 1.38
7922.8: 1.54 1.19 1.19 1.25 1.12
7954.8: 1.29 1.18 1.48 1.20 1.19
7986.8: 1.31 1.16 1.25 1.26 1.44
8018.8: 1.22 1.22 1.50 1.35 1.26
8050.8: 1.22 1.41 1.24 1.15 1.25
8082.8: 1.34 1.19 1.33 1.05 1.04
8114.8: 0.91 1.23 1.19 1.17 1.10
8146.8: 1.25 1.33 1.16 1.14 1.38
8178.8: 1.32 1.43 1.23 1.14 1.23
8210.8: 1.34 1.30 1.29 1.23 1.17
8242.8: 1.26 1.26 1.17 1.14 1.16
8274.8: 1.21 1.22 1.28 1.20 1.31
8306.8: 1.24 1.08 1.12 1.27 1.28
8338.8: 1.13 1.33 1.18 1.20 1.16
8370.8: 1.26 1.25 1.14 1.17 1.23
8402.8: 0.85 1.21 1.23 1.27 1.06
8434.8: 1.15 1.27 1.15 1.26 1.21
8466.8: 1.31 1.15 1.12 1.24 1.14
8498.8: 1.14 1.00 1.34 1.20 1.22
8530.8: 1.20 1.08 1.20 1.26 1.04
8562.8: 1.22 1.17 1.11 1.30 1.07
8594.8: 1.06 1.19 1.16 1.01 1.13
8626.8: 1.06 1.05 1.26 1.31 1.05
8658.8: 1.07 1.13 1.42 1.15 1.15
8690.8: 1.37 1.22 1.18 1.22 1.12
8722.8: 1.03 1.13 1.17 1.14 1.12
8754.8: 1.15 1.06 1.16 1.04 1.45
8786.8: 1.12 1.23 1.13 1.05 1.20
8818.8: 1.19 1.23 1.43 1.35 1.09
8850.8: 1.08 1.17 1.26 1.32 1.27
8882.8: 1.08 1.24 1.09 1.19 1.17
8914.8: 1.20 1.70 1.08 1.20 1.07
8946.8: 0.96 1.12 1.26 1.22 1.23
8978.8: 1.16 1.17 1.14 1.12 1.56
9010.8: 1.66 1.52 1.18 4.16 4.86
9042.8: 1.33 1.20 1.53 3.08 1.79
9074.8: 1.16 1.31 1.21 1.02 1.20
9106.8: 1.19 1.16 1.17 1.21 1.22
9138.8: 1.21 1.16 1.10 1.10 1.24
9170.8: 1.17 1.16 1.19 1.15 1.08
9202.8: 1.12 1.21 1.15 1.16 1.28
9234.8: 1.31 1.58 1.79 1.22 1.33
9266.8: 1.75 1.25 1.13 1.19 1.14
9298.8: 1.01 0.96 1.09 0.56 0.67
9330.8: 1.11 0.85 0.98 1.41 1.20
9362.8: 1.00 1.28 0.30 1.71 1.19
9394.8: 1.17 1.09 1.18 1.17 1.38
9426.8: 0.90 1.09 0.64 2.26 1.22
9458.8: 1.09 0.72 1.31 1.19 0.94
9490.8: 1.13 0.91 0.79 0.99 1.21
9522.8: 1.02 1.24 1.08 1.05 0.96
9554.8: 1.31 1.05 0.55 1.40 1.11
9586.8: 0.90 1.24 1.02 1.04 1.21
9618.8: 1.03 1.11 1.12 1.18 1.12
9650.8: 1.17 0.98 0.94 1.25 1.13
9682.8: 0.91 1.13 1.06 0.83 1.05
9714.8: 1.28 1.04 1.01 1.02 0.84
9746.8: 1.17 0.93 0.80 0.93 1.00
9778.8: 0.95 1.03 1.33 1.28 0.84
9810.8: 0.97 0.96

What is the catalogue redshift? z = 0.38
